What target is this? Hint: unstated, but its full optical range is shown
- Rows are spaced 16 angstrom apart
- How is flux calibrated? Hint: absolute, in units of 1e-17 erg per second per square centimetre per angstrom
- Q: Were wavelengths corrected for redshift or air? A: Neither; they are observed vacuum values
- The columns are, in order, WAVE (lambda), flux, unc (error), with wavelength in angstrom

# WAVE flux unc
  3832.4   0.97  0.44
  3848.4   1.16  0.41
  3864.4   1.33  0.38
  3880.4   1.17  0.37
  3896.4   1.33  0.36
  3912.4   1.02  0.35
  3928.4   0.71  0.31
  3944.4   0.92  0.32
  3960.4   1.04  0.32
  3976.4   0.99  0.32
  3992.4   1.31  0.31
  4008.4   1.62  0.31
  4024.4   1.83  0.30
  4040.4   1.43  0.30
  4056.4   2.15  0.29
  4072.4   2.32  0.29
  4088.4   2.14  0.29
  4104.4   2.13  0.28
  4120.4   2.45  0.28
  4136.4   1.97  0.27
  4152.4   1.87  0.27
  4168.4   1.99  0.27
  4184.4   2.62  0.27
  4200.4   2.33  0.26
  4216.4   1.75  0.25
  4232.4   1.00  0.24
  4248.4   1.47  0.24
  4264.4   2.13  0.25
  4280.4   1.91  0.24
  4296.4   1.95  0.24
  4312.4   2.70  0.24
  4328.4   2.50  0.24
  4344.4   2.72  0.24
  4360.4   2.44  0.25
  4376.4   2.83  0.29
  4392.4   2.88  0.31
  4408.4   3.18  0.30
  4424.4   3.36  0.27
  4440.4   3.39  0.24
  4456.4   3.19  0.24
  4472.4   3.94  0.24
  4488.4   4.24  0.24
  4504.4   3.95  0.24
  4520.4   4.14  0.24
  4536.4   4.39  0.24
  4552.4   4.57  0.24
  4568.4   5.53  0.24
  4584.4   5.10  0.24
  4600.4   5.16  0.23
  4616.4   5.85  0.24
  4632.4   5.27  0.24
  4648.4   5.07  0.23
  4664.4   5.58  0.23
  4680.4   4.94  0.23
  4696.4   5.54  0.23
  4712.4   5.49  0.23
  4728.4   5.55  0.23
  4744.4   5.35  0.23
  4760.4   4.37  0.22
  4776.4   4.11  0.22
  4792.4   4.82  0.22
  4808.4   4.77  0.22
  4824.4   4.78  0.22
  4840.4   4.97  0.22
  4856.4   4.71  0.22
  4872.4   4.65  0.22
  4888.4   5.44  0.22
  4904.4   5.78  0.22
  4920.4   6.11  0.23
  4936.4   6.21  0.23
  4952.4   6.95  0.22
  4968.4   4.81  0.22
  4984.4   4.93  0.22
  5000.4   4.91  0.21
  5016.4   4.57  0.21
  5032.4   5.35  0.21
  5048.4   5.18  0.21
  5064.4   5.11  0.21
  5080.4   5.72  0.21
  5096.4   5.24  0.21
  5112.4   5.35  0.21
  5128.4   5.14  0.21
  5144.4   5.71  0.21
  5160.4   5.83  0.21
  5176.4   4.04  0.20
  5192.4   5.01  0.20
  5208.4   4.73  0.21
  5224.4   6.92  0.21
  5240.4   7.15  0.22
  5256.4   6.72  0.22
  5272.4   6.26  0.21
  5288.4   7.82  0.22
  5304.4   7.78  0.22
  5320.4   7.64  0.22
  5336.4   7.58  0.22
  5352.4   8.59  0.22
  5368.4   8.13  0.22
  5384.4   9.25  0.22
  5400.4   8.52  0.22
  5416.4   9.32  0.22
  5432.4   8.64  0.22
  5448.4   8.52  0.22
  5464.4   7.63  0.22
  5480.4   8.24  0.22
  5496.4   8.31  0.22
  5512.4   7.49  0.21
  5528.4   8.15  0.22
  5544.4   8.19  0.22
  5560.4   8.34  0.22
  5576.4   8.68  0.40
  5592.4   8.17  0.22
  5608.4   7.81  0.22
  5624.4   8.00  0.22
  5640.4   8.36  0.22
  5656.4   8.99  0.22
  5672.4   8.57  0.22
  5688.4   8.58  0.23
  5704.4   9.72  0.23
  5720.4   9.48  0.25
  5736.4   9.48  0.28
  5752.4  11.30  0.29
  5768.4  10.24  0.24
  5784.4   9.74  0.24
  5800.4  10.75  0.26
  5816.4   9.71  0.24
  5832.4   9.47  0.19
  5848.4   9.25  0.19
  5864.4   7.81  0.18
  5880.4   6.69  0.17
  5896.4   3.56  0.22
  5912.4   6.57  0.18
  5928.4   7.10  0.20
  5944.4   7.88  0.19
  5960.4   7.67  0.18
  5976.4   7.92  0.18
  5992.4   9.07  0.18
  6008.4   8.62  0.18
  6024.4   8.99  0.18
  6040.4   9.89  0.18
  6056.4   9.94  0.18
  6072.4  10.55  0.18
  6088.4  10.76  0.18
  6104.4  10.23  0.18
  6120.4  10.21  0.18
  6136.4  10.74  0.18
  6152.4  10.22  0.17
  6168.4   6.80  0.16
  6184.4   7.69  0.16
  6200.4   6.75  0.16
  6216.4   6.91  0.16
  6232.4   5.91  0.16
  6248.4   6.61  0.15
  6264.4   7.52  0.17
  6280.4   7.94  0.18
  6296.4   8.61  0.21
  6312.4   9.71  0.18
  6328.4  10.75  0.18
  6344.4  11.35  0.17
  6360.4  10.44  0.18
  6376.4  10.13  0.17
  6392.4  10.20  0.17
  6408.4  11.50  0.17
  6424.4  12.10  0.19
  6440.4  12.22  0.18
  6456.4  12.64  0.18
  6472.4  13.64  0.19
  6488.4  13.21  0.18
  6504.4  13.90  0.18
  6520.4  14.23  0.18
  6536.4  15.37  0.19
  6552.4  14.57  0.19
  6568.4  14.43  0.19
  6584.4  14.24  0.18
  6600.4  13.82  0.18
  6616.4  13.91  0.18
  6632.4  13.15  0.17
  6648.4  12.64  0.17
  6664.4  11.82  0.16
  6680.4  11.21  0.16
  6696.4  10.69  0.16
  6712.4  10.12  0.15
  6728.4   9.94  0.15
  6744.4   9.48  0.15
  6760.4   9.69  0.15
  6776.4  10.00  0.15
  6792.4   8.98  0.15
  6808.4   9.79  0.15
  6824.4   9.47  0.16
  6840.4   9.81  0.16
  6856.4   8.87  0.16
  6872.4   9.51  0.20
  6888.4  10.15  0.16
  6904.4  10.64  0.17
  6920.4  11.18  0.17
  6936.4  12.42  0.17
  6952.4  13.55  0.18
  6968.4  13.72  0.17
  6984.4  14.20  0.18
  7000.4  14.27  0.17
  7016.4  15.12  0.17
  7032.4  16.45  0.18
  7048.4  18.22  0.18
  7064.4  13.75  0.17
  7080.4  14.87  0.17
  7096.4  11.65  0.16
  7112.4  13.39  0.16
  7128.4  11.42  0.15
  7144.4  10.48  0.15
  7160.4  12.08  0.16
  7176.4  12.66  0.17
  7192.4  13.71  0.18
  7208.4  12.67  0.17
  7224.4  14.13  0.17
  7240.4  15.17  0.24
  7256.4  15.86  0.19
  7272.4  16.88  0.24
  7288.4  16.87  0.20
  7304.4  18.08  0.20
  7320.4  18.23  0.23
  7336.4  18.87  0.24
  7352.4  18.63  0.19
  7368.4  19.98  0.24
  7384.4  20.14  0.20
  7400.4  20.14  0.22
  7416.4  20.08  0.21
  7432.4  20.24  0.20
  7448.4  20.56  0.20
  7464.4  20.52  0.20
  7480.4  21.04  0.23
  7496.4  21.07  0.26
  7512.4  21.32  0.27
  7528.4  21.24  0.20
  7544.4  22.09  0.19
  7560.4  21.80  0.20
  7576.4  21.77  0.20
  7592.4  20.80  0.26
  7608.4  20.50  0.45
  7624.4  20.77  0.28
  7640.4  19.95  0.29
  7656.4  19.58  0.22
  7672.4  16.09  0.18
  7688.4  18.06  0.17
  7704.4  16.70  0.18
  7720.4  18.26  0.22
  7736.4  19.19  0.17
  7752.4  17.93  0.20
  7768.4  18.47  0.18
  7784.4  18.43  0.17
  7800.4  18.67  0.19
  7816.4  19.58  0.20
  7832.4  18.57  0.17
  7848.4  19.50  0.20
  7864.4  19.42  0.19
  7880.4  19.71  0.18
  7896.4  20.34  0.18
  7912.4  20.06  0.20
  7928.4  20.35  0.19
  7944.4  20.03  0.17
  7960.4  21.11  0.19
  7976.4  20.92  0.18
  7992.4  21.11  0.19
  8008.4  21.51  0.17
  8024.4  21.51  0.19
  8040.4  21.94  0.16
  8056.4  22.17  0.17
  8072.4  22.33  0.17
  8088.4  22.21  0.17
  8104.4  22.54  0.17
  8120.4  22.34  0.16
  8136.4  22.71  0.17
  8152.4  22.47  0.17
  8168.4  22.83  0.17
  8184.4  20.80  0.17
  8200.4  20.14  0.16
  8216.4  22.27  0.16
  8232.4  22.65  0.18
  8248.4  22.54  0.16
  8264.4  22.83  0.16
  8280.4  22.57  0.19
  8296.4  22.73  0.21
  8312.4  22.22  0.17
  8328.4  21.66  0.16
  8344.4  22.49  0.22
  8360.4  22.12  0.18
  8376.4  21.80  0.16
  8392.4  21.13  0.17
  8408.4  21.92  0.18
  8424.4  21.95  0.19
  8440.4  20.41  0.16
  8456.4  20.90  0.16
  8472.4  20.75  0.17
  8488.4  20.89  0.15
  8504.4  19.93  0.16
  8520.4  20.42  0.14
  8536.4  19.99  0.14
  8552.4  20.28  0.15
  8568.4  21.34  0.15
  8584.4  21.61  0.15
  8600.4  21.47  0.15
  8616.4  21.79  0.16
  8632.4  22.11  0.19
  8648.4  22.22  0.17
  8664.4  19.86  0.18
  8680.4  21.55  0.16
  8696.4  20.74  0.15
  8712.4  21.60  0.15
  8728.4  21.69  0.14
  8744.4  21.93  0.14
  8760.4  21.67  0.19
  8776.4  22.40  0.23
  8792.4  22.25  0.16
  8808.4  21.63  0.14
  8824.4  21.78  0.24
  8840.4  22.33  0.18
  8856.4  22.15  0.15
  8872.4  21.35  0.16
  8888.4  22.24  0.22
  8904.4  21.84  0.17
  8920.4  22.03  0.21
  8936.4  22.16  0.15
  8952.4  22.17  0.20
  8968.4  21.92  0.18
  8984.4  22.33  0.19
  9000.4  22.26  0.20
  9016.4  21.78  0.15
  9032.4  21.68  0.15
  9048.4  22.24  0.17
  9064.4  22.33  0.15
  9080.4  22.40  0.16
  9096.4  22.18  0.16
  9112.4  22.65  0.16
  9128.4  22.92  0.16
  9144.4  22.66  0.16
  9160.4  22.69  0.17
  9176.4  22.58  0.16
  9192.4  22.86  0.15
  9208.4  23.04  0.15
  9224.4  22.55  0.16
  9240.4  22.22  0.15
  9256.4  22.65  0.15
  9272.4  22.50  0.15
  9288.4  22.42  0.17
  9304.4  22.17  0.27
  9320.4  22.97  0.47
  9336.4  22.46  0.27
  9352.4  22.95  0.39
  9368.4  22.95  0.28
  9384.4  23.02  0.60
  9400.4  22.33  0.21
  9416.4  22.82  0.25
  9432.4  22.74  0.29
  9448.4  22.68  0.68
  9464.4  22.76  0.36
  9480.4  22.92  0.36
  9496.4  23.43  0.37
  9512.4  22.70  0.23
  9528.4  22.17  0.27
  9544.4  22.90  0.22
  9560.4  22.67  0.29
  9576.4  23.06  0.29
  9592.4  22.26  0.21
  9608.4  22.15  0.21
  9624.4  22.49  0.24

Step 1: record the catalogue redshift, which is 0.00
